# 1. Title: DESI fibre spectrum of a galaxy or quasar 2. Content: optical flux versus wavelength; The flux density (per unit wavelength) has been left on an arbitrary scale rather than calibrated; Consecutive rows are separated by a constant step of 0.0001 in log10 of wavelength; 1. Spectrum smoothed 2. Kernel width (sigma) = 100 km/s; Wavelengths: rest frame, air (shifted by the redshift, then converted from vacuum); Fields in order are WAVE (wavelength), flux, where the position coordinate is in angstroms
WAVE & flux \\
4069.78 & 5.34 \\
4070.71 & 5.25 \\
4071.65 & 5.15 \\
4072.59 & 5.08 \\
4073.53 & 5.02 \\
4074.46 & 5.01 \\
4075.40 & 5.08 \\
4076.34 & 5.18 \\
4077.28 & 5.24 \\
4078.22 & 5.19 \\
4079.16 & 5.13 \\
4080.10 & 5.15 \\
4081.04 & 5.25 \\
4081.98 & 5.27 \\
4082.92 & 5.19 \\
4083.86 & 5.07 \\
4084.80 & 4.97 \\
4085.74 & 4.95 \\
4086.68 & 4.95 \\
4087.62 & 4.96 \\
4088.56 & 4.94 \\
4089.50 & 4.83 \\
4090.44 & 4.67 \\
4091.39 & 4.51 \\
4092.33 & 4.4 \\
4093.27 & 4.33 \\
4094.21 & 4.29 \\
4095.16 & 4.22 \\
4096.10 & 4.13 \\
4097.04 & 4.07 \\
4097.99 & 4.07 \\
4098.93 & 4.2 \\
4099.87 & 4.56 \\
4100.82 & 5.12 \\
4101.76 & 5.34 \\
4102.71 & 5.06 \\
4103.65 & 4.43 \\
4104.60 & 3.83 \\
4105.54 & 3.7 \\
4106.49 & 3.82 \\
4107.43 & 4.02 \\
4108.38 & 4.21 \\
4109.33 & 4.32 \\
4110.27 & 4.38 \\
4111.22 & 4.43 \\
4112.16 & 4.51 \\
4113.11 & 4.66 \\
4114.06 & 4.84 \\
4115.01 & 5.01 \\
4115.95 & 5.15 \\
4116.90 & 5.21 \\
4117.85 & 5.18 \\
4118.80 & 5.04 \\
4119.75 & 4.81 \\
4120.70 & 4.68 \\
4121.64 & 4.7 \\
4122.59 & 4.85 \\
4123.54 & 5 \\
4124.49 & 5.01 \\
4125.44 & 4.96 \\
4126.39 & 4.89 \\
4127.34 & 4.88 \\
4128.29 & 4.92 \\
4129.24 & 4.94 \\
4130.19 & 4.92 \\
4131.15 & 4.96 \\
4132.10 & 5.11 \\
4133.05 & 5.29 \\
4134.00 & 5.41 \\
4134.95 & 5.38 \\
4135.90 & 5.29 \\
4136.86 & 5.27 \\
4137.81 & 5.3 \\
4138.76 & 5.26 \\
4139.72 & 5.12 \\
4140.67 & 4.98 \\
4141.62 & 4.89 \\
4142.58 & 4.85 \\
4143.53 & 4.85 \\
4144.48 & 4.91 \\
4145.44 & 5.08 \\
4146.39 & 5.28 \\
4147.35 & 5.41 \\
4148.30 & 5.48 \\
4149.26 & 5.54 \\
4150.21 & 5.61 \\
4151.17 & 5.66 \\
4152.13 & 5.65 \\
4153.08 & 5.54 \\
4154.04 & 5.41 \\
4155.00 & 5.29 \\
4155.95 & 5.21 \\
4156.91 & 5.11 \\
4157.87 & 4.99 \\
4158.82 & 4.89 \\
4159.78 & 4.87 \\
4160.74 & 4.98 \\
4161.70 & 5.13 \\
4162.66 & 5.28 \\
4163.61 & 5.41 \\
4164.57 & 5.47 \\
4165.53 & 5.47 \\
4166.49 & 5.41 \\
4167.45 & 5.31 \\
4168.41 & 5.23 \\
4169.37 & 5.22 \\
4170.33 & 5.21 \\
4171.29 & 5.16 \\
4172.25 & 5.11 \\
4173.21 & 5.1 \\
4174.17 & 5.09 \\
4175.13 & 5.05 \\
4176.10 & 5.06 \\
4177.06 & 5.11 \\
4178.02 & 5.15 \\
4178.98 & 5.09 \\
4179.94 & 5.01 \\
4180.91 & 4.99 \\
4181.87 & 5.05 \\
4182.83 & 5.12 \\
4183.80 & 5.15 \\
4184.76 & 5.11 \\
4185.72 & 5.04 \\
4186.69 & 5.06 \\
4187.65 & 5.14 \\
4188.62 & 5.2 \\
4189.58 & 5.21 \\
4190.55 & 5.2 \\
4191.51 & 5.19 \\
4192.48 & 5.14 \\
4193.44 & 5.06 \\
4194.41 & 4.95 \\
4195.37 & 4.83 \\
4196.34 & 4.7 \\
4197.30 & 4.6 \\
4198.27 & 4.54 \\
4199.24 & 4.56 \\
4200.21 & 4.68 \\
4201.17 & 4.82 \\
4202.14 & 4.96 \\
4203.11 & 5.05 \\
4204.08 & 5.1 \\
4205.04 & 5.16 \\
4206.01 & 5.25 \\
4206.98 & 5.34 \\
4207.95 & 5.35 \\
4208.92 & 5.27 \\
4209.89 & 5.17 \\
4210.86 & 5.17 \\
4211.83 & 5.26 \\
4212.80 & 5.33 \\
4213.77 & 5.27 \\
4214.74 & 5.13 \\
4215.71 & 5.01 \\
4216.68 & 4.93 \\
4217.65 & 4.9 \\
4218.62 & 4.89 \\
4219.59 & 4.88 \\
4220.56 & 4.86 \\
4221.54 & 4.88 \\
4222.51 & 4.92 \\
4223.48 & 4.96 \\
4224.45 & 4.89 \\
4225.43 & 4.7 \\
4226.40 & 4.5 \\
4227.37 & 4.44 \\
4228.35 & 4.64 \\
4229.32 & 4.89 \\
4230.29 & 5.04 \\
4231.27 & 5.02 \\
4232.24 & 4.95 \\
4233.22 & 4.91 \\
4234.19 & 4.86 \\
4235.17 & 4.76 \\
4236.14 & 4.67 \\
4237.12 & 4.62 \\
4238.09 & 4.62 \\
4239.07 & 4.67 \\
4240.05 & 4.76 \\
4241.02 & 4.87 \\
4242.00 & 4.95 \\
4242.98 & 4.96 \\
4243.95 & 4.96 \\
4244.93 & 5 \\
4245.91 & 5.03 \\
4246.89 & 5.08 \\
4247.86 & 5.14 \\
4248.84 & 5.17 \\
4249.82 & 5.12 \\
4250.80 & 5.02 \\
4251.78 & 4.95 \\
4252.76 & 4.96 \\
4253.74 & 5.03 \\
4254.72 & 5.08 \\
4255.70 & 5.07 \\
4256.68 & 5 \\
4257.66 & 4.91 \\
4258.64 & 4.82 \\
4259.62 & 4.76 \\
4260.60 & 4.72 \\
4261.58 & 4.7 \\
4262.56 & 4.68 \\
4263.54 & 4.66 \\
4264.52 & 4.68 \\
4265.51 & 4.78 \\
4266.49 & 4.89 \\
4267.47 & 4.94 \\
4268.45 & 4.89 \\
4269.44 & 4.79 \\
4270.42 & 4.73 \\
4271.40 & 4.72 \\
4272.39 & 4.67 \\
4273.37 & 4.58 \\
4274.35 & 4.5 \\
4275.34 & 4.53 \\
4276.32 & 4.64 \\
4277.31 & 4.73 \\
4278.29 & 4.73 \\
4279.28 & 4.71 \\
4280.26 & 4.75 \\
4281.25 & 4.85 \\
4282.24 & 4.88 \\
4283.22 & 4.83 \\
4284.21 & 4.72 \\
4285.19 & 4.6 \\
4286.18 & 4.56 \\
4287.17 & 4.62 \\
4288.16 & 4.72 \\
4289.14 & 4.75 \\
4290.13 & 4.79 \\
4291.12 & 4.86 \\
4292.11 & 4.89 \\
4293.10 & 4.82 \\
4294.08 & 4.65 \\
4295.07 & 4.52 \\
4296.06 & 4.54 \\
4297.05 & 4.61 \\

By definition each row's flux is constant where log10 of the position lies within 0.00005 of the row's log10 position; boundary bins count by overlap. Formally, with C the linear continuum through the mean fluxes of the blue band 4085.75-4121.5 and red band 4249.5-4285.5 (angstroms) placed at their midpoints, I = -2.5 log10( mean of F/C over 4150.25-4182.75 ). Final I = -0.12 mag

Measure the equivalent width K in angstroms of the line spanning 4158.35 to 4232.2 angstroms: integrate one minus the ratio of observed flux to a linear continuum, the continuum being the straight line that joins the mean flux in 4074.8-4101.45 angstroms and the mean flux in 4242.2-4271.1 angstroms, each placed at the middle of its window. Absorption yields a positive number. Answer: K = -2.7 angstroms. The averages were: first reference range 4.79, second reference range 4.91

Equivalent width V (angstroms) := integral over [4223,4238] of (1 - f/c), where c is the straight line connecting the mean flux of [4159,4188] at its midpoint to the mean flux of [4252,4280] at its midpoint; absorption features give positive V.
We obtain 0.4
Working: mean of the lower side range 5.15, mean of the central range 4.79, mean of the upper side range 4.78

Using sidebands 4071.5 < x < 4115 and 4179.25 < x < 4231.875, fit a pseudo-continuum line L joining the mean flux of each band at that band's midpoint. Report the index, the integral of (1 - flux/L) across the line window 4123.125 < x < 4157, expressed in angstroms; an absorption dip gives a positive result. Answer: -2.6 angstroms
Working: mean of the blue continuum 4.69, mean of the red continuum 4.99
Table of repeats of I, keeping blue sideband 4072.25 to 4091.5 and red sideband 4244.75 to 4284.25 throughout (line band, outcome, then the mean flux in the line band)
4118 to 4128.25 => 0.022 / 4.89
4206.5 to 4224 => -0.042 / 5.08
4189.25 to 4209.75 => -0.019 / 5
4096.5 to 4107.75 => 0.153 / 4.36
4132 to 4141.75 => -0.053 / 5.23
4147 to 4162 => -0.072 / 5.3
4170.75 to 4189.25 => -0.035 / 5.1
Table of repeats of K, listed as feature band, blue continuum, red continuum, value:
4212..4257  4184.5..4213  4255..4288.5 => -0.2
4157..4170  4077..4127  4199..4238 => -1.0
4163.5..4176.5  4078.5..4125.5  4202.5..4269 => -1.1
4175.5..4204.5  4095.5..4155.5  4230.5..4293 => -0.8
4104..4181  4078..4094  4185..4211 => -0.8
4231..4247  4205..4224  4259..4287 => 0.3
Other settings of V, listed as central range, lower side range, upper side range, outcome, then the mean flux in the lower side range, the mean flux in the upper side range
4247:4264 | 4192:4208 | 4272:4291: -0.6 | 4.94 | 4.7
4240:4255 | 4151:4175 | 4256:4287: -0.5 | 5.24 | 4.74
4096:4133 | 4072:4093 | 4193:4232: 2.3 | 5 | 4.95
